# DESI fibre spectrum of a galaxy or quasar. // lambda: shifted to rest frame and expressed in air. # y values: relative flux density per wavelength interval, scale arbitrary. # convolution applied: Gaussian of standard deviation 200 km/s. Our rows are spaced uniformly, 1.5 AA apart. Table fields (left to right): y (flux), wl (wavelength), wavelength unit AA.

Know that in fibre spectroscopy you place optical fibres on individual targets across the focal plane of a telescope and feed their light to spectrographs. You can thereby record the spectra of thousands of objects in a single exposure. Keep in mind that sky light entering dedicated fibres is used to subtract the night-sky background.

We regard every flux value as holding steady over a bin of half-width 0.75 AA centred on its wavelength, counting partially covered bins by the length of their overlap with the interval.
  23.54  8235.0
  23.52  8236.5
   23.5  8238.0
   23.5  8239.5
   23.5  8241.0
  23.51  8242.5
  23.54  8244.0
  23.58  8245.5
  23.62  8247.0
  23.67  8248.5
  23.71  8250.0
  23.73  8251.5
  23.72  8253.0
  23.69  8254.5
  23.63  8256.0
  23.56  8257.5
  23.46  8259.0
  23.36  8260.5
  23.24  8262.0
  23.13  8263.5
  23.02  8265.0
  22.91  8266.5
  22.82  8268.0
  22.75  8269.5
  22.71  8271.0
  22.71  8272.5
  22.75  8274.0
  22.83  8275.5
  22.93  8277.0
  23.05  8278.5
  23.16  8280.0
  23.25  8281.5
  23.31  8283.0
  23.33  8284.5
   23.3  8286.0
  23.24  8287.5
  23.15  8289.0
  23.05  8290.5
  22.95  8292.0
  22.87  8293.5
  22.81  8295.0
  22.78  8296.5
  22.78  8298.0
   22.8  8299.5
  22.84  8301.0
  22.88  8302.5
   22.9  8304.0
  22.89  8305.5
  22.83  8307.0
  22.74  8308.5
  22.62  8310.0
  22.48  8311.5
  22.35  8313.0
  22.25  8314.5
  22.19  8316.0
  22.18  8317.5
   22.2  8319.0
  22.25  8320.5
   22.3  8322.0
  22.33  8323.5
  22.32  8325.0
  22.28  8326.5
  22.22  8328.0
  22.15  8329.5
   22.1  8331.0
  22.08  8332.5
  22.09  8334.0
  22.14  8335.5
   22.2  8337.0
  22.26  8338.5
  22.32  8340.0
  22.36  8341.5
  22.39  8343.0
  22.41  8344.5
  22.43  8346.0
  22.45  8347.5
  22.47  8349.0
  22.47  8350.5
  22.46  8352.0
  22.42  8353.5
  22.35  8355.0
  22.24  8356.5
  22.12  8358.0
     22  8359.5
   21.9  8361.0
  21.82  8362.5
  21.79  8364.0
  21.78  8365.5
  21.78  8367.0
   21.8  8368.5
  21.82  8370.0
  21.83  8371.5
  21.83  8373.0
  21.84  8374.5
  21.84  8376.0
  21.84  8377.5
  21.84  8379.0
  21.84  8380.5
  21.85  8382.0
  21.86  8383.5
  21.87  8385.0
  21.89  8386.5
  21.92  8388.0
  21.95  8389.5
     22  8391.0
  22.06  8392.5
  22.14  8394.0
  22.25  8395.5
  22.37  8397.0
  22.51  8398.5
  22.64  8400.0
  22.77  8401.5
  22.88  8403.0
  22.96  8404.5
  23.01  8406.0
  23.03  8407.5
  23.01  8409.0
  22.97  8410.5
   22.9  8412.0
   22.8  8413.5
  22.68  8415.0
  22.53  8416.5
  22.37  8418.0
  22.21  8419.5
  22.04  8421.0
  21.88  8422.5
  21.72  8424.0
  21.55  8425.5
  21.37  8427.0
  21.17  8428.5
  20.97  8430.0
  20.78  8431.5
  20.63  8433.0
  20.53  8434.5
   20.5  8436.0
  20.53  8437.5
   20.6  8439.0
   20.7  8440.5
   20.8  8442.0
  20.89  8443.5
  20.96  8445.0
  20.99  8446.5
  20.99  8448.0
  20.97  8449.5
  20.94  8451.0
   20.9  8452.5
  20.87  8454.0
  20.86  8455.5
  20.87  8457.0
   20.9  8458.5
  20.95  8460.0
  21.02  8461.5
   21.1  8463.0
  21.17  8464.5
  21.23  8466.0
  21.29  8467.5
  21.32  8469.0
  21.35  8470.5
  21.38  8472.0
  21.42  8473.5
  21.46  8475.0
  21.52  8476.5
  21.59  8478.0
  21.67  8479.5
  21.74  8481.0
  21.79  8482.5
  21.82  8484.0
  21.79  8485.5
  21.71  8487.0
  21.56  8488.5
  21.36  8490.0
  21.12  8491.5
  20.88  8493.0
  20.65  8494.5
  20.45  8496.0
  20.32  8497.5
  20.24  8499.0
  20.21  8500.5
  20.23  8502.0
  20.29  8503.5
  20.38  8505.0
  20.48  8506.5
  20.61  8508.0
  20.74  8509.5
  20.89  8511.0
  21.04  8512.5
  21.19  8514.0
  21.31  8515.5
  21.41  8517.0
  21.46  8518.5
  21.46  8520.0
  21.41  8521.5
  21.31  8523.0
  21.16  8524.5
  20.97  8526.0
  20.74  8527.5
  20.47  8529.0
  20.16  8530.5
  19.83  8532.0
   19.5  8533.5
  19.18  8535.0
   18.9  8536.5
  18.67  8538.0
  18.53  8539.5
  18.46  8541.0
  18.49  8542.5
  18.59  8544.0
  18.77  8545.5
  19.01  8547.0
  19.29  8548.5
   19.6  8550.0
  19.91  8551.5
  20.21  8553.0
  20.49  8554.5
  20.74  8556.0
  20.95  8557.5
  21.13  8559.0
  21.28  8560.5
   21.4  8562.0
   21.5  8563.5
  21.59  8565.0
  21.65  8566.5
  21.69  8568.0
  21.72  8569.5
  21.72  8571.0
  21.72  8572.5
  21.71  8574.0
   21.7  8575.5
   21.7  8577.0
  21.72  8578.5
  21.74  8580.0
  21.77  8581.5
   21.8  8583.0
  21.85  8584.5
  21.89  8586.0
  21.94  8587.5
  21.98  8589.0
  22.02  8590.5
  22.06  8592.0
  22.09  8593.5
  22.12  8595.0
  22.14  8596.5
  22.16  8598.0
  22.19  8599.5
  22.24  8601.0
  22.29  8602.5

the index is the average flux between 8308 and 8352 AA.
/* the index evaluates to 22.3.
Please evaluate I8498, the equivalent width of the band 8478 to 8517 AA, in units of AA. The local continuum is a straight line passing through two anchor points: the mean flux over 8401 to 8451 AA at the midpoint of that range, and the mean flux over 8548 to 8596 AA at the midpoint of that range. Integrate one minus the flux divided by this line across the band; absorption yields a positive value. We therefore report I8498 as 1.0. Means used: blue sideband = 21.7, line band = 21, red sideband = 21.4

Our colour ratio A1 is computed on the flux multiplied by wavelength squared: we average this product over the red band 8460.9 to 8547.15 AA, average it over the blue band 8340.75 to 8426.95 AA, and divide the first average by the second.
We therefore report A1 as 1.0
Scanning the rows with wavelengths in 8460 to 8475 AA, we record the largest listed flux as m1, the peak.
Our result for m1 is 21.46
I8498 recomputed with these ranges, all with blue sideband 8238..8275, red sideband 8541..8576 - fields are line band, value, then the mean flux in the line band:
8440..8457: 0.5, 20.9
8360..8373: 0.3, 21.8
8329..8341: 0.2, 22.2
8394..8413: -0.7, 22.8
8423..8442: 0.7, 20.9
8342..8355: 0.0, 22.4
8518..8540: 0.6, 20.3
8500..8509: 0.3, 20.4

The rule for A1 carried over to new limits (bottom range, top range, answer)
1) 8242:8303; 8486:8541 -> 0.94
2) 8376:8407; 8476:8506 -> 0.97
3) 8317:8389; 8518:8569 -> 0.96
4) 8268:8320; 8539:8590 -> 0.97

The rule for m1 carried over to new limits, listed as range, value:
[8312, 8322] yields 22.35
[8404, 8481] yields 23.03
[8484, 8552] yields 21.82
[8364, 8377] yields 21.84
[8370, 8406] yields 23.01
